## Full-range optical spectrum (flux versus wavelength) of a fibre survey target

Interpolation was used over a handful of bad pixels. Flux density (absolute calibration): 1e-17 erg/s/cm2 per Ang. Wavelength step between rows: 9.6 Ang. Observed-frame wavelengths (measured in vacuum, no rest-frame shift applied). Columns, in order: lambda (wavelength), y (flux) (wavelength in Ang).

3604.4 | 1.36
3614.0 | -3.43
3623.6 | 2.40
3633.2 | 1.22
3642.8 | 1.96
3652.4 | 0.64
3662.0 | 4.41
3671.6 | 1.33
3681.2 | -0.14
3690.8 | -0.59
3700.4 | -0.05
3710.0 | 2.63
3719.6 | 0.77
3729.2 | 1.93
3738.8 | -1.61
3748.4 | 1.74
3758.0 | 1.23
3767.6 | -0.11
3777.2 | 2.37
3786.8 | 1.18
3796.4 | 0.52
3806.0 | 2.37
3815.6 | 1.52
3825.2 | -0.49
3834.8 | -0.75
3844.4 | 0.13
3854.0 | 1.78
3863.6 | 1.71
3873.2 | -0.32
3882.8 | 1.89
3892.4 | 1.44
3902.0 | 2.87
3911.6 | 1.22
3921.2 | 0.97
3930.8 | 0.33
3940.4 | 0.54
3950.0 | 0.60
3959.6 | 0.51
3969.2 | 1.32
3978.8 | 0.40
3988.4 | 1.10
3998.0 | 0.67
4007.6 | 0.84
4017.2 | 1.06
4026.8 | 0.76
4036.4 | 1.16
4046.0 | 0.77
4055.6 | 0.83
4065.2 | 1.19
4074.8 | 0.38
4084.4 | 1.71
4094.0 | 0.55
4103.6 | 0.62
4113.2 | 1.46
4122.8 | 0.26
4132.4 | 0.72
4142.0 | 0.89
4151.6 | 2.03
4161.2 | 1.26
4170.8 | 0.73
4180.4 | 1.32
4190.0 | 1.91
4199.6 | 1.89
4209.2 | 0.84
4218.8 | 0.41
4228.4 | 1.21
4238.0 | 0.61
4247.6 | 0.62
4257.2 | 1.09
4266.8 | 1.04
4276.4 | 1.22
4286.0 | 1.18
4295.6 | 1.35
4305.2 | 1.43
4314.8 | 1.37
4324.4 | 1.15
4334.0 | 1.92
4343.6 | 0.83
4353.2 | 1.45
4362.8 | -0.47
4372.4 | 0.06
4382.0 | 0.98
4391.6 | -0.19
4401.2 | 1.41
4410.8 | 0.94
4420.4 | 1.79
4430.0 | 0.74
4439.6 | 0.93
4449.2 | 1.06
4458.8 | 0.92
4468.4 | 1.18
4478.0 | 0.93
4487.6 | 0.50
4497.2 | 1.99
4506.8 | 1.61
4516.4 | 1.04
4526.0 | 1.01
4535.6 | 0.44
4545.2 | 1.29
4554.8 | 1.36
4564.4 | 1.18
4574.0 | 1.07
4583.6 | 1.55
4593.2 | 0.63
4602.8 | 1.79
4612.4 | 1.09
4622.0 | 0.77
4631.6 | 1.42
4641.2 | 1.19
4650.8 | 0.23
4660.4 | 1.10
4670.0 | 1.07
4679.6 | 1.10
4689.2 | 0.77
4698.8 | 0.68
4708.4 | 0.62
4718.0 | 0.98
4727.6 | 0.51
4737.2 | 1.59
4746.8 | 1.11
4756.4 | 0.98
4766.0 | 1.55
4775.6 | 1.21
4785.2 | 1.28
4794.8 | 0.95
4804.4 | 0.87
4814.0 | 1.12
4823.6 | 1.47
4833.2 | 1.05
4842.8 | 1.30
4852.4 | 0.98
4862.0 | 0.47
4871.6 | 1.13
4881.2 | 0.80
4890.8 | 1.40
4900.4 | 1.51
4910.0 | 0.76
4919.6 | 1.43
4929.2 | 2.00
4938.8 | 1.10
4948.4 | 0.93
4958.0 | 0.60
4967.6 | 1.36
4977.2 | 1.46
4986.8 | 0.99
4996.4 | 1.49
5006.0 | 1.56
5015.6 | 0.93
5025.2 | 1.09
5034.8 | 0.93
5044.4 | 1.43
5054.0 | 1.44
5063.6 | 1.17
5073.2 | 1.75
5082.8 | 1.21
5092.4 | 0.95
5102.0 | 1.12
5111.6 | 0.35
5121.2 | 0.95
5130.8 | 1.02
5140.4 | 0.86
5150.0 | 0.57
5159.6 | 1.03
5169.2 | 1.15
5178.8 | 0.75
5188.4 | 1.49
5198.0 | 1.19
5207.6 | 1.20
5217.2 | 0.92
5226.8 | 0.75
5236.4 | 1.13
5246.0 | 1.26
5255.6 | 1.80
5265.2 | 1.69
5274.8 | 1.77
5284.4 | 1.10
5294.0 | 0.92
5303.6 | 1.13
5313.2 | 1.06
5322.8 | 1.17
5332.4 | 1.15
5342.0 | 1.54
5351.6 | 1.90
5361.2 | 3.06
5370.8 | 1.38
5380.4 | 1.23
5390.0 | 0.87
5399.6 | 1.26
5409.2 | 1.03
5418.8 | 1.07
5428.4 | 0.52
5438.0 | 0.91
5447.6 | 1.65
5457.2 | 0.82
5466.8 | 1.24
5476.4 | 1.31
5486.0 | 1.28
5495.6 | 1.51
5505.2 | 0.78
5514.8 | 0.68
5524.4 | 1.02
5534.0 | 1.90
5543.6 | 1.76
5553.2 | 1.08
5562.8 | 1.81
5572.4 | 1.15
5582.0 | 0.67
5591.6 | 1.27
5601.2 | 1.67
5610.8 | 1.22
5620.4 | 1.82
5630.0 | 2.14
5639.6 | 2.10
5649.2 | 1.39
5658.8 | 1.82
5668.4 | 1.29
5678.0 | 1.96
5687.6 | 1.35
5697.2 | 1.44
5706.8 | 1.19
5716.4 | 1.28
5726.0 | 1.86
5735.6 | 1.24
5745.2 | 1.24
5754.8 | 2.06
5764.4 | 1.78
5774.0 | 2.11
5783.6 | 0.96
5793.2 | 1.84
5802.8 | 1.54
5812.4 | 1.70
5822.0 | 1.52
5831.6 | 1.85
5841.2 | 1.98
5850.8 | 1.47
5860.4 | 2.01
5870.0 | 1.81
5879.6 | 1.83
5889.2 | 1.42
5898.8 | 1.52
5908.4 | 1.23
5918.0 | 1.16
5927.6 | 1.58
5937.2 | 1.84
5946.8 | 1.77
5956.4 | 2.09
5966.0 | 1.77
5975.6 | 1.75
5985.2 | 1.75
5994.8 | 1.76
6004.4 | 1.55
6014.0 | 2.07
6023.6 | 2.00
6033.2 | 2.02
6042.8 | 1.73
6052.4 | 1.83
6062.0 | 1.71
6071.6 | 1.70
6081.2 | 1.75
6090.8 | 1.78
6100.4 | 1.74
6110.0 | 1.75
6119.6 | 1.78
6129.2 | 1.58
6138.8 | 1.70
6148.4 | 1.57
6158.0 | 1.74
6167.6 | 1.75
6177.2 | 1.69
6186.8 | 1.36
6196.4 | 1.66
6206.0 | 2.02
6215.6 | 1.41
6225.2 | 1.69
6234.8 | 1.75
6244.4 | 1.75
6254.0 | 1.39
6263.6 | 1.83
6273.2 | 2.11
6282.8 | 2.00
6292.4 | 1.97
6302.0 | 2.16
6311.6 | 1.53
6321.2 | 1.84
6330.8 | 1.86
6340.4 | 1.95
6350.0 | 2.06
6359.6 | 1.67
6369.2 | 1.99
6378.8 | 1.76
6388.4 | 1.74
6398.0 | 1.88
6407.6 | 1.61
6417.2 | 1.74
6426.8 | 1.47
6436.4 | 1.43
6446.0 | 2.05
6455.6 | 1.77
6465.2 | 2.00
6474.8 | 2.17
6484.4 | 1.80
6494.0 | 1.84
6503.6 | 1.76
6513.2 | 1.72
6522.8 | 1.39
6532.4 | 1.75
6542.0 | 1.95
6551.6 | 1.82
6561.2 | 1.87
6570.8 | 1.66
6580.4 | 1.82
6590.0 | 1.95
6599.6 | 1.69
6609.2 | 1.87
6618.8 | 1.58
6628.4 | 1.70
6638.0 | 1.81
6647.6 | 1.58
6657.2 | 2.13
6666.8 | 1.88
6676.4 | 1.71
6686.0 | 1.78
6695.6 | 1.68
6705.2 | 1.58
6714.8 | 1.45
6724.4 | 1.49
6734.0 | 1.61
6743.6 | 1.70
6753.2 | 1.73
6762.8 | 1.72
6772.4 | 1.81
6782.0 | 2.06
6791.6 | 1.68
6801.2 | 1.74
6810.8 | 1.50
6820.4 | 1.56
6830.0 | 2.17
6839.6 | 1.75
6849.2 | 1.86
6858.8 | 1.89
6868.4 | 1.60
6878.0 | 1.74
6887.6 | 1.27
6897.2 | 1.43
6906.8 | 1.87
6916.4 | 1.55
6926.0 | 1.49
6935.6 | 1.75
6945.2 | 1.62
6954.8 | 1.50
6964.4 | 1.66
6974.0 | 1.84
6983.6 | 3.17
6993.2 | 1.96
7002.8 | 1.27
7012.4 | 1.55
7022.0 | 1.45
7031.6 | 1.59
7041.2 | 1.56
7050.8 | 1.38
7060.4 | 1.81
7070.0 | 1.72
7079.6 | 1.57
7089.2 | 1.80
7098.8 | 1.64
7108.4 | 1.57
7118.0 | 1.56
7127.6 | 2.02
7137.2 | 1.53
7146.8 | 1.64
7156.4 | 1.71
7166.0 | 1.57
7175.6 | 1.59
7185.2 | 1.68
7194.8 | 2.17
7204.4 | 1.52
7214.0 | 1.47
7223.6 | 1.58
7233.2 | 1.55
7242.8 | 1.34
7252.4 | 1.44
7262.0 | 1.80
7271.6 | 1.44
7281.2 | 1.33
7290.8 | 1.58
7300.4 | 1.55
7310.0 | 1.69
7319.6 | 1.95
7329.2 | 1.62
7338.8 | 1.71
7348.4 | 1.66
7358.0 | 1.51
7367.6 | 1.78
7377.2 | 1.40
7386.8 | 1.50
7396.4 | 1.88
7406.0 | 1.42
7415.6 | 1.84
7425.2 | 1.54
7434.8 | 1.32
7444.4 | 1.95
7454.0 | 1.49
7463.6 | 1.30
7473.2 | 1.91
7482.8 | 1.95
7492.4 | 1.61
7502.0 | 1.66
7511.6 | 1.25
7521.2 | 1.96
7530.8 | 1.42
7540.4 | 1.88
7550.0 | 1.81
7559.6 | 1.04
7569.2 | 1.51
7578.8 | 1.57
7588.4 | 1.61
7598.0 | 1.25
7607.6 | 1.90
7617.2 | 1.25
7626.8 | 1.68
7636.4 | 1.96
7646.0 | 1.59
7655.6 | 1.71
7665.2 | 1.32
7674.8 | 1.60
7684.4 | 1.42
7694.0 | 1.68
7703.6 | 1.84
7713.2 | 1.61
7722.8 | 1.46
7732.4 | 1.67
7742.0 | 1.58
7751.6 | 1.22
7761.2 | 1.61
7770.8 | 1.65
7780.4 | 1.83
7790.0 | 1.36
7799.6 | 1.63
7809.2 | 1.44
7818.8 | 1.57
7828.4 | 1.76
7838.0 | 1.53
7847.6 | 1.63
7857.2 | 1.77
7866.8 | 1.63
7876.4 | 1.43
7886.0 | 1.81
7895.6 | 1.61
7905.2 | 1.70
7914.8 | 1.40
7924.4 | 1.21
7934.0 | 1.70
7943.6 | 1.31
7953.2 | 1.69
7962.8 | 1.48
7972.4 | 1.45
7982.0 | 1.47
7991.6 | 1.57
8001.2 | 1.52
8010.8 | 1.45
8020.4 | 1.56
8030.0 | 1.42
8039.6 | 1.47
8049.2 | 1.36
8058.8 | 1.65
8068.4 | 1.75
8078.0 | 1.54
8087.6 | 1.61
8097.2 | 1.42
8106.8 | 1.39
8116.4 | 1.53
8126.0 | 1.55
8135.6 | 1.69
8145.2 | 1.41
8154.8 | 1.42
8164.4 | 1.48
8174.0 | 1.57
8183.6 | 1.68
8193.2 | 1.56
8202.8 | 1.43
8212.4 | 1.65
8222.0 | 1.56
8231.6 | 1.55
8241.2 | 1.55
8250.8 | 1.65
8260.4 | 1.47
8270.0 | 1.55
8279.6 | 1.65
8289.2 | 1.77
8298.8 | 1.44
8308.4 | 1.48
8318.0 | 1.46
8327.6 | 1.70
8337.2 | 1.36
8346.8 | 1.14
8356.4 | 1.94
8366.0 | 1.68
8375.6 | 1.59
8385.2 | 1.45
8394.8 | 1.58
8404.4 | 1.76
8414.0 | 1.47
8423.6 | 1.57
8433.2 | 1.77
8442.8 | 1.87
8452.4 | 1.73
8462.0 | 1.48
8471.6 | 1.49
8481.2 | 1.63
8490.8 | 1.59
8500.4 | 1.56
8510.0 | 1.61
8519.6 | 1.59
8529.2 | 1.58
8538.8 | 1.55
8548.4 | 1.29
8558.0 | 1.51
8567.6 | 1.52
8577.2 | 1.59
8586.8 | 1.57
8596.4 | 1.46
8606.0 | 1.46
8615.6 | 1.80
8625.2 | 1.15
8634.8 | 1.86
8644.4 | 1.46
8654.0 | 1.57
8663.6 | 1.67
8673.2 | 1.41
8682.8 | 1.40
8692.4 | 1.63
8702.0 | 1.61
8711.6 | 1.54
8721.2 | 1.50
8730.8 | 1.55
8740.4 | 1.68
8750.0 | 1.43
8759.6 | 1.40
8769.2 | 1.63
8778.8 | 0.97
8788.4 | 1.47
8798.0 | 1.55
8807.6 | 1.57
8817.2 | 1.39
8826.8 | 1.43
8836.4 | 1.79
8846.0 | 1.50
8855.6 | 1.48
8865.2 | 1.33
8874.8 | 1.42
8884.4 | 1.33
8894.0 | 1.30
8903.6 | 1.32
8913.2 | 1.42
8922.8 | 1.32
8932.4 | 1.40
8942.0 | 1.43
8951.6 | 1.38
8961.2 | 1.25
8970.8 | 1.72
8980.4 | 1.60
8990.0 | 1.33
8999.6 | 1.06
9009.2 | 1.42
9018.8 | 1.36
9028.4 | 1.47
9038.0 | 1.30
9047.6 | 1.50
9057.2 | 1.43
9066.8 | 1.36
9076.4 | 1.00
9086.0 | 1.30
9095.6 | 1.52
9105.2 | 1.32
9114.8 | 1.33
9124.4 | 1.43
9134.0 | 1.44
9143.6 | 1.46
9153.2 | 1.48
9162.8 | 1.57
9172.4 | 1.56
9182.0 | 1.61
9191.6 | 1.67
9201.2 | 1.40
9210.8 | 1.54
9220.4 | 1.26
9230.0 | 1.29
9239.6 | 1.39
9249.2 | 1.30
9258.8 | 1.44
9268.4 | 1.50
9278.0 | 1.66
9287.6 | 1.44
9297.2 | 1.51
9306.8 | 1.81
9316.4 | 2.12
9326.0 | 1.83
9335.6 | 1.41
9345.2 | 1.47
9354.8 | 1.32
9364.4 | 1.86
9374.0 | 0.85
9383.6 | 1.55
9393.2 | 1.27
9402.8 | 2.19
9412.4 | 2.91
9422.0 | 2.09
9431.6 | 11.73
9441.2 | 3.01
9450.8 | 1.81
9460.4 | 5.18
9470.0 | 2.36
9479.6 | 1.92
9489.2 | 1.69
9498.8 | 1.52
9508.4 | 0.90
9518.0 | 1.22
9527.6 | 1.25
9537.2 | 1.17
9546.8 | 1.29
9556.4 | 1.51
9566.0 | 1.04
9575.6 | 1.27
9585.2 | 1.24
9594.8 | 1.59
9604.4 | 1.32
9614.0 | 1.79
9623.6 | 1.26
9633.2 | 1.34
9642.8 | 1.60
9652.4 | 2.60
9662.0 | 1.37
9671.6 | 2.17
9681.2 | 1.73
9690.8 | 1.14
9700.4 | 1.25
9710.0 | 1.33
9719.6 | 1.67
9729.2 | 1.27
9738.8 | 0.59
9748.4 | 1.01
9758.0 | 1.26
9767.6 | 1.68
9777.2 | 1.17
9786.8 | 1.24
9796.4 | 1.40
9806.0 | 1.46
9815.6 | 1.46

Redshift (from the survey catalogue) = 0.437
